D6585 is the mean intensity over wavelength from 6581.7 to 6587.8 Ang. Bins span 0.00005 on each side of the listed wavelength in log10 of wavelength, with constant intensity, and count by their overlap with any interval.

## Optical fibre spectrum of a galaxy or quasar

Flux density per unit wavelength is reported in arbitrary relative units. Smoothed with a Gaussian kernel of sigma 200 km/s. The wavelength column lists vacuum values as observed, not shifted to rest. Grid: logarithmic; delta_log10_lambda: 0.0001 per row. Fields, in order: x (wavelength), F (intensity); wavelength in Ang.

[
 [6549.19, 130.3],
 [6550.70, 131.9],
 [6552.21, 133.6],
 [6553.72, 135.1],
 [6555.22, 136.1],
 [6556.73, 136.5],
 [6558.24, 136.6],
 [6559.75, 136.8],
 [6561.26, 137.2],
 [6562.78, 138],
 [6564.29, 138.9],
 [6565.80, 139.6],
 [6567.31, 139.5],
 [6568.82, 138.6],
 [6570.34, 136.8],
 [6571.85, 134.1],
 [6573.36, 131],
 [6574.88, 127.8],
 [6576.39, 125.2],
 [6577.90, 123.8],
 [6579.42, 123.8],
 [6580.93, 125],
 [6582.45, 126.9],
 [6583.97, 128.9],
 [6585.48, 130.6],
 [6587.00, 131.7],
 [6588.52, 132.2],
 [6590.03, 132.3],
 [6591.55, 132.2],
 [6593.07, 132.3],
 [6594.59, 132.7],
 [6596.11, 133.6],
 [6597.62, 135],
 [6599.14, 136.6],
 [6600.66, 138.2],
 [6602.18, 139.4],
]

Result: 129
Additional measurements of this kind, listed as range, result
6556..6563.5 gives 137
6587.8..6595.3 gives 132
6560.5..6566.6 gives 138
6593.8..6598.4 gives 134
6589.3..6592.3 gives 132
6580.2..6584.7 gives 127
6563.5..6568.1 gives 140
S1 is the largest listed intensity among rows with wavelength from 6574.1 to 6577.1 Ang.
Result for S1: 127.8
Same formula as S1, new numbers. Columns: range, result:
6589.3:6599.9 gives 136.6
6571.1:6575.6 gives 134.1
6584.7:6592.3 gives 132.3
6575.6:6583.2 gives 126.9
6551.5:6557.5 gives 136.5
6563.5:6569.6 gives 139.6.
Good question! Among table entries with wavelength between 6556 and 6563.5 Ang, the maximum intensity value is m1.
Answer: 138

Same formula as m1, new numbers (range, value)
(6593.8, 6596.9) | 133.6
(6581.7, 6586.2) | 130.6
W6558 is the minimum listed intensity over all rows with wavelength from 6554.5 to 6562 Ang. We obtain 136.1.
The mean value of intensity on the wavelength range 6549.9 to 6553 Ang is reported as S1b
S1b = 133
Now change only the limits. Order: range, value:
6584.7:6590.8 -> 132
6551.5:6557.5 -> 136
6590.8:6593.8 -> 132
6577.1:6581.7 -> 124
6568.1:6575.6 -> 134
